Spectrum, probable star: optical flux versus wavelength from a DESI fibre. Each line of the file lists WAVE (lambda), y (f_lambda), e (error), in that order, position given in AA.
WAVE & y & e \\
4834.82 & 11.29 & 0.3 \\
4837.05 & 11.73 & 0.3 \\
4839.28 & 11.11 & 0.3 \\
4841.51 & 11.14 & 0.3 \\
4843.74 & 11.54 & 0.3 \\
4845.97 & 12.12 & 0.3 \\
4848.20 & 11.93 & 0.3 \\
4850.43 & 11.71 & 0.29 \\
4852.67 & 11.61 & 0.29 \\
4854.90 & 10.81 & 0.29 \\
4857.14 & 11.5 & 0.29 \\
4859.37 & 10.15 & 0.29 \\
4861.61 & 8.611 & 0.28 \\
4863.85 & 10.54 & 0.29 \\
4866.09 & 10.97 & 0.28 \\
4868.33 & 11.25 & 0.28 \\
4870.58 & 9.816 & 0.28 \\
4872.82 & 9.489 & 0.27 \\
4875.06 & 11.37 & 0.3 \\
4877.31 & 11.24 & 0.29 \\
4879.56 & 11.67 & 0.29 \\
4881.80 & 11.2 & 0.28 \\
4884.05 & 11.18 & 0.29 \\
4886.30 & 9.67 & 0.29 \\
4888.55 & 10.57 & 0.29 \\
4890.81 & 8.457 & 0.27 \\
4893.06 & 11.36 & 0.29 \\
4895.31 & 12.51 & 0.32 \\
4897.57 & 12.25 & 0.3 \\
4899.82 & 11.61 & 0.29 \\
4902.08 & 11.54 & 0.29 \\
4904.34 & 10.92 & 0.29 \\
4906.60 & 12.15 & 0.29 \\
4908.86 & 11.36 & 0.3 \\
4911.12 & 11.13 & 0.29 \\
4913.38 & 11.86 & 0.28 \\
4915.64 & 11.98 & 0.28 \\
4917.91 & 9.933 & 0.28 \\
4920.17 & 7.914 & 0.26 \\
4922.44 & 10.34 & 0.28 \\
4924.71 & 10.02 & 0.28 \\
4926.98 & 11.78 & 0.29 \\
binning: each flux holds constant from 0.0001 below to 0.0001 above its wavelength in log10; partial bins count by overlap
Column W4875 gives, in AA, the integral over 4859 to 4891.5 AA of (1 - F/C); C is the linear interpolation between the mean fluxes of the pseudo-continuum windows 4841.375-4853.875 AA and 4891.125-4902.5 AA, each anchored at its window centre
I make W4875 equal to 3.4 AA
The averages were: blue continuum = 11.7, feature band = 10.4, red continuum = 11.6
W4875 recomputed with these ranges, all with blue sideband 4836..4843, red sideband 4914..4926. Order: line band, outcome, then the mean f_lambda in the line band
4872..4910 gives -2.0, 11.1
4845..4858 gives -0.5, 11.6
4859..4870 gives 0.7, 10.3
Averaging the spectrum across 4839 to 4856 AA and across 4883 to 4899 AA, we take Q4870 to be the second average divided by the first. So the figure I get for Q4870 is 0.94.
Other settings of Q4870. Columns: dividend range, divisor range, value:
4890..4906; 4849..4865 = 1.06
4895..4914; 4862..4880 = 1.09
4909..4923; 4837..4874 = 0.97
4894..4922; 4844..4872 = 1.03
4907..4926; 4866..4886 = 0.98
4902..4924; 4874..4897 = 0.99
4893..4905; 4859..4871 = 1.15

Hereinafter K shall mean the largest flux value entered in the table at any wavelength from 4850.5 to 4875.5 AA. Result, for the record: 11.61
